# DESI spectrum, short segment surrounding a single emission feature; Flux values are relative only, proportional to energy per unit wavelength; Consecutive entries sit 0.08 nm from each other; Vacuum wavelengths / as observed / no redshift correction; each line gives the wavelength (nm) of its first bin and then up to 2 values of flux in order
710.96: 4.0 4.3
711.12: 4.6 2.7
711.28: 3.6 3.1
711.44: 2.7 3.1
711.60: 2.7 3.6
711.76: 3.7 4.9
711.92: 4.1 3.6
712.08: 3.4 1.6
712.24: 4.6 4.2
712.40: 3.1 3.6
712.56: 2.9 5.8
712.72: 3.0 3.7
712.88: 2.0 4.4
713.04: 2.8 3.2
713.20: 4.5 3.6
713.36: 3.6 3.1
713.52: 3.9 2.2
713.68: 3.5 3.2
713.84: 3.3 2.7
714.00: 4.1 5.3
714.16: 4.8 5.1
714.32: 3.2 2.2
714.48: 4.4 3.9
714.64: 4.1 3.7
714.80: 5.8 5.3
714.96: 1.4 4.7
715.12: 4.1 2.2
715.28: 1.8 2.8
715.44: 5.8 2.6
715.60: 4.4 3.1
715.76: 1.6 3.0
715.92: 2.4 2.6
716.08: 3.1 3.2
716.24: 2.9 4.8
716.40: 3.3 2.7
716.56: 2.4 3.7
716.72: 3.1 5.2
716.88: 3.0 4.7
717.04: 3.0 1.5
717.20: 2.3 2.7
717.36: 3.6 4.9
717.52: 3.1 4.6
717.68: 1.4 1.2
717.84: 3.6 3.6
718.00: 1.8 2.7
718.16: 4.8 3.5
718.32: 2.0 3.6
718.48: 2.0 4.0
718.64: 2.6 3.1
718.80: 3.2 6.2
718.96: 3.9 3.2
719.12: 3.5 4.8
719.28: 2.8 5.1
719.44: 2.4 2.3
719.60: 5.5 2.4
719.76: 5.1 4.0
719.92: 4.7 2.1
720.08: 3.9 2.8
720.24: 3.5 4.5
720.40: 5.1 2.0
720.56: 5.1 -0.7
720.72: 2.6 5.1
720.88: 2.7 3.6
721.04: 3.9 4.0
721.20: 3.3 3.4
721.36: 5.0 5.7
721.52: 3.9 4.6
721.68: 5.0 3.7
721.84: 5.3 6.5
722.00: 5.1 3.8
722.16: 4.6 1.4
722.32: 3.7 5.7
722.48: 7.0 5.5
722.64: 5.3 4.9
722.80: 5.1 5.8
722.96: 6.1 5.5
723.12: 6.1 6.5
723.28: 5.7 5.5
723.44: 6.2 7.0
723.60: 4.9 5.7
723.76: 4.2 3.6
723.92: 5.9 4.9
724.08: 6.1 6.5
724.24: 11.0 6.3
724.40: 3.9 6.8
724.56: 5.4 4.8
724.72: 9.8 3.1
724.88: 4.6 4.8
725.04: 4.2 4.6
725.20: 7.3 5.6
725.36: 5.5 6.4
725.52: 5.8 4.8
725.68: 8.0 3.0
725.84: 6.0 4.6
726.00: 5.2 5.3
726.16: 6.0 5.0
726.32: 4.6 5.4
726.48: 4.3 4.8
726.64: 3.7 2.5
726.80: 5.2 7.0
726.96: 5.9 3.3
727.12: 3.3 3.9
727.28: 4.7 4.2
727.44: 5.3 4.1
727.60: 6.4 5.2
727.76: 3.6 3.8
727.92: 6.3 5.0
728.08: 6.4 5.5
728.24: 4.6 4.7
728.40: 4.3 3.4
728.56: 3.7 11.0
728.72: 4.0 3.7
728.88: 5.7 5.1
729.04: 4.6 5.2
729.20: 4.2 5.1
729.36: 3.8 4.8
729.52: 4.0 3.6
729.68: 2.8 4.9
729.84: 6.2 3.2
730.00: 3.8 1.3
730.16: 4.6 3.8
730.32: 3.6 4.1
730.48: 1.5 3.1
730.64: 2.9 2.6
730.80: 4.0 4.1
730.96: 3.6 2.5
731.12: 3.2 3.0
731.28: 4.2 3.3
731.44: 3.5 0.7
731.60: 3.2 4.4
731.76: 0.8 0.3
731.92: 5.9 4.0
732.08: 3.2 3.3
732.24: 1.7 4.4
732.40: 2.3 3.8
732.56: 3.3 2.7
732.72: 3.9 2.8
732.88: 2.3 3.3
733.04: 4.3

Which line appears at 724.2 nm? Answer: Mg II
